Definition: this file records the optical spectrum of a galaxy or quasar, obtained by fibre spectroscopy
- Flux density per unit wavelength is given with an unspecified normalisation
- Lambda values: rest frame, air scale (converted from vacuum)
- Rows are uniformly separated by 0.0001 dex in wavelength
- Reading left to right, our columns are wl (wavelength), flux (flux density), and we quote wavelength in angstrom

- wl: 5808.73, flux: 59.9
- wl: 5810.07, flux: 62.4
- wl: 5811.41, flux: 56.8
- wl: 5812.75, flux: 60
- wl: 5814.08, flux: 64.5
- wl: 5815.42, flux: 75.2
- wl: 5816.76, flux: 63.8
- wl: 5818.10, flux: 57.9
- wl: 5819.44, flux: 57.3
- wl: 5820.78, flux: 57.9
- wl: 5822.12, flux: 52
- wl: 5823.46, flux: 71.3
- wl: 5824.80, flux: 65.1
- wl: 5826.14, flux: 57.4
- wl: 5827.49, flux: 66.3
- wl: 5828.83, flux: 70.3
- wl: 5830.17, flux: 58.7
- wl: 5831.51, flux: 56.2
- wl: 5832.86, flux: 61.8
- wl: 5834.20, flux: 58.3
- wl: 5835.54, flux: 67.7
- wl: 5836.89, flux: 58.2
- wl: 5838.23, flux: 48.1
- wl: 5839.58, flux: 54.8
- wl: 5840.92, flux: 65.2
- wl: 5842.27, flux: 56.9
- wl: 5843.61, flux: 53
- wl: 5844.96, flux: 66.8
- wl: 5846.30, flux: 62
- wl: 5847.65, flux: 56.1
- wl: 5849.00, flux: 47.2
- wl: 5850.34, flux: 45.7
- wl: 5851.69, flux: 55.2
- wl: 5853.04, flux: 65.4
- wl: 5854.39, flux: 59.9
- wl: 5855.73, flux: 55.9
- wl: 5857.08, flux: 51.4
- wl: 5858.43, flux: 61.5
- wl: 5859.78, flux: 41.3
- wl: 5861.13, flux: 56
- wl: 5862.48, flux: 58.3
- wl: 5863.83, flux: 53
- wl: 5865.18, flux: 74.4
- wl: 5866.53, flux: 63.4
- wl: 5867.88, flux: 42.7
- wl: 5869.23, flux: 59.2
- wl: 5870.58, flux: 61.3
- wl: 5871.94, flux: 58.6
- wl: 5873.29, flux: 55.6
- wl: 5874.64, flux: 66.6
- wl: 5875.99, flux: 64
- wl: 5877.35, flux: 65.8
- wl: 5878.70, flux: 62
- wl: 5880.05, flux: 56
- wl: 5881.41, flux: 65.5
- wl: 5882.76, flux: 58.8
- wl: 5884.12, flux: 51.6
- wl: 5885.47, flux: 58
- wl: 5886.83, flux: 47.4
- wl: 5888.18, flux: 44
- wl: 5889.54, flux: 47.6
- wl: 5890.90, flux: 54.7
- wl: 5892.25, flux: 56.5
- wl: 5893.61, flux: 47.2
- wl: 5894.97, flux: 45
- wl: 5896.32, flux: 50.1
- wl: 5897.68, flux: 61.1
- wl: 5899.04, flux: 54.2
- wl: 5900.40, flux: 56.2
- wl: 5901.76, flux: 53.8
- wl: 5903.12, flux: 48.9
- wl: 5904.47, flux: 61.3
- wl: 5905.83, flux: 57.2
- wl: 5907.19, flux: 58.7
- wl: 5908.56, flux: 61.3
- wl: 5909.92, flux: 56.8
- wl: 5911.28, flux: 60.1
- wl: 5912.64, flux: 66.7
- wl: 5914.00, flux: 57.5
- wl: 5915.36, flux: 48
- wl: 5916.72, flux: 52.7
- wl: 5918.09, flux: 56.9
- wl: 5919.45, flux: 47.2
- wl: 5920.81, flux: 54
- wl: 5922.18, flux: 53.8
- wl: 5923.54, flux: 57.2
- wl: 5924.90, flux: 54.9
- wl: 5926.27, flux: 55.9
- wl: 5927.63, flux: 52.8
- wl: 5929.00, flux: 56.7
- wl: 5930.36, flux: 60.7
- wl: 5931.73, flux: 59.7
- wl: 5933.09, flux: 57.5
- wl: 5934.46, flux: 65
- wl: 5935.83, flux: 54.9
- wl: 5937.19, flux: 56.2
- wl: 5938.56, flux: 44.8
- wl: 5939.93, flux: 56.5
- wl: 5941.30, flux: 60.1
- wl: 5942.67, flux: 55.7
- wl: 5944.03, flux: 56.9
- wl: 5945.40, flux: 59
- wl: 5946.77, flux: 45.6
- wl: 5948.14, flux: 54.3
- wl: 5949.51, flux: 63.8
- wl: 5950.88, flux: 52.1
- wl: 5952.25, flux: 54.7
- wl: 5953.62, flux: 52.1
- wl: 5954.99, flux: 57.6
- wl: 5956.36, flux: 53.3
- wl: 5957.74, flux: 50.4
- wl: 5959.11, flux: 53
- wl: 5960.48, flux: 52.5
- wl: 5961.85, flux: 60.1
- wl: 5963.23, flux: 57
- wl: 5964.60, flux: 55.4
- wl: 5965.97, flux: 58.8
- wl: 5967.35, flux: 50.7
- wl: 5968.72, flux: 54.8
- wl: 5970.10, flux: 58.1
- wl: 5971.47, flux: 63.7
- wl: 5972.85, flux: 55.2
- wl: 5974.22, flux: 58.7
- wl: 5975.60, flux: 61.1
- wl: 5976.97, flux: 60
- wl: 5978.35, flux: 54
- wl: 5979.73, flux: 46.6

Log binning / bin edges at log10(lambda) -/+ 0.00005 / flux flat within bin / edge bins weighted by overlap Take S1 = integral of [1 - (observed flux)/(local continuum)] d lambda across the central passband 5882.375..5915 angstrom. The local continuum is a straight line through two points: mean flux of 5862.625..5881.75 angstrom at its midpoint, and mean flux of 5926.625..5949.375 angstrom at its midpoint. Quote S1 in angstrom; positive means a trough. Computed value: 2.2 angstrom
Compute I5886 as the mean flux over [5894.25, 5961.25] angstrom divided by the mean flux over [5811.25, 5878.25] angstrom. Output 0.94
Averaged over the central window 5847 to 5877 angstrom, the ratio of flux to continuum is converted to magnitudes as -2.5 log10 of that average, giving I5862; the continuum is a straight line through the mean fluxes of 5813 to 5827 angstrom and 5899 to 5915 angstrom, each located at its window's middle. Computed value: 0.055 mag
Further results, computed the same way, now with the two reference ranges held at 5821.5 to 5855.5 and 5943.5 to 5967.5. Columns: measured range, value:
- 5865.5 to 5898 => 0.03 mag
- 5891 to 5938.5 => 0.01 mag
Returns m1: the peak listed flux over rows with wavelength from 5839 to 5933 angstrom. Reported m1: 74.4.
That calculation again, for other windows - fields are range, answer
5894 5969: 66.7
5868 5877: 66.6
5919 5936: 65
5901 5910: 61.3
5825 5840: 70.3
